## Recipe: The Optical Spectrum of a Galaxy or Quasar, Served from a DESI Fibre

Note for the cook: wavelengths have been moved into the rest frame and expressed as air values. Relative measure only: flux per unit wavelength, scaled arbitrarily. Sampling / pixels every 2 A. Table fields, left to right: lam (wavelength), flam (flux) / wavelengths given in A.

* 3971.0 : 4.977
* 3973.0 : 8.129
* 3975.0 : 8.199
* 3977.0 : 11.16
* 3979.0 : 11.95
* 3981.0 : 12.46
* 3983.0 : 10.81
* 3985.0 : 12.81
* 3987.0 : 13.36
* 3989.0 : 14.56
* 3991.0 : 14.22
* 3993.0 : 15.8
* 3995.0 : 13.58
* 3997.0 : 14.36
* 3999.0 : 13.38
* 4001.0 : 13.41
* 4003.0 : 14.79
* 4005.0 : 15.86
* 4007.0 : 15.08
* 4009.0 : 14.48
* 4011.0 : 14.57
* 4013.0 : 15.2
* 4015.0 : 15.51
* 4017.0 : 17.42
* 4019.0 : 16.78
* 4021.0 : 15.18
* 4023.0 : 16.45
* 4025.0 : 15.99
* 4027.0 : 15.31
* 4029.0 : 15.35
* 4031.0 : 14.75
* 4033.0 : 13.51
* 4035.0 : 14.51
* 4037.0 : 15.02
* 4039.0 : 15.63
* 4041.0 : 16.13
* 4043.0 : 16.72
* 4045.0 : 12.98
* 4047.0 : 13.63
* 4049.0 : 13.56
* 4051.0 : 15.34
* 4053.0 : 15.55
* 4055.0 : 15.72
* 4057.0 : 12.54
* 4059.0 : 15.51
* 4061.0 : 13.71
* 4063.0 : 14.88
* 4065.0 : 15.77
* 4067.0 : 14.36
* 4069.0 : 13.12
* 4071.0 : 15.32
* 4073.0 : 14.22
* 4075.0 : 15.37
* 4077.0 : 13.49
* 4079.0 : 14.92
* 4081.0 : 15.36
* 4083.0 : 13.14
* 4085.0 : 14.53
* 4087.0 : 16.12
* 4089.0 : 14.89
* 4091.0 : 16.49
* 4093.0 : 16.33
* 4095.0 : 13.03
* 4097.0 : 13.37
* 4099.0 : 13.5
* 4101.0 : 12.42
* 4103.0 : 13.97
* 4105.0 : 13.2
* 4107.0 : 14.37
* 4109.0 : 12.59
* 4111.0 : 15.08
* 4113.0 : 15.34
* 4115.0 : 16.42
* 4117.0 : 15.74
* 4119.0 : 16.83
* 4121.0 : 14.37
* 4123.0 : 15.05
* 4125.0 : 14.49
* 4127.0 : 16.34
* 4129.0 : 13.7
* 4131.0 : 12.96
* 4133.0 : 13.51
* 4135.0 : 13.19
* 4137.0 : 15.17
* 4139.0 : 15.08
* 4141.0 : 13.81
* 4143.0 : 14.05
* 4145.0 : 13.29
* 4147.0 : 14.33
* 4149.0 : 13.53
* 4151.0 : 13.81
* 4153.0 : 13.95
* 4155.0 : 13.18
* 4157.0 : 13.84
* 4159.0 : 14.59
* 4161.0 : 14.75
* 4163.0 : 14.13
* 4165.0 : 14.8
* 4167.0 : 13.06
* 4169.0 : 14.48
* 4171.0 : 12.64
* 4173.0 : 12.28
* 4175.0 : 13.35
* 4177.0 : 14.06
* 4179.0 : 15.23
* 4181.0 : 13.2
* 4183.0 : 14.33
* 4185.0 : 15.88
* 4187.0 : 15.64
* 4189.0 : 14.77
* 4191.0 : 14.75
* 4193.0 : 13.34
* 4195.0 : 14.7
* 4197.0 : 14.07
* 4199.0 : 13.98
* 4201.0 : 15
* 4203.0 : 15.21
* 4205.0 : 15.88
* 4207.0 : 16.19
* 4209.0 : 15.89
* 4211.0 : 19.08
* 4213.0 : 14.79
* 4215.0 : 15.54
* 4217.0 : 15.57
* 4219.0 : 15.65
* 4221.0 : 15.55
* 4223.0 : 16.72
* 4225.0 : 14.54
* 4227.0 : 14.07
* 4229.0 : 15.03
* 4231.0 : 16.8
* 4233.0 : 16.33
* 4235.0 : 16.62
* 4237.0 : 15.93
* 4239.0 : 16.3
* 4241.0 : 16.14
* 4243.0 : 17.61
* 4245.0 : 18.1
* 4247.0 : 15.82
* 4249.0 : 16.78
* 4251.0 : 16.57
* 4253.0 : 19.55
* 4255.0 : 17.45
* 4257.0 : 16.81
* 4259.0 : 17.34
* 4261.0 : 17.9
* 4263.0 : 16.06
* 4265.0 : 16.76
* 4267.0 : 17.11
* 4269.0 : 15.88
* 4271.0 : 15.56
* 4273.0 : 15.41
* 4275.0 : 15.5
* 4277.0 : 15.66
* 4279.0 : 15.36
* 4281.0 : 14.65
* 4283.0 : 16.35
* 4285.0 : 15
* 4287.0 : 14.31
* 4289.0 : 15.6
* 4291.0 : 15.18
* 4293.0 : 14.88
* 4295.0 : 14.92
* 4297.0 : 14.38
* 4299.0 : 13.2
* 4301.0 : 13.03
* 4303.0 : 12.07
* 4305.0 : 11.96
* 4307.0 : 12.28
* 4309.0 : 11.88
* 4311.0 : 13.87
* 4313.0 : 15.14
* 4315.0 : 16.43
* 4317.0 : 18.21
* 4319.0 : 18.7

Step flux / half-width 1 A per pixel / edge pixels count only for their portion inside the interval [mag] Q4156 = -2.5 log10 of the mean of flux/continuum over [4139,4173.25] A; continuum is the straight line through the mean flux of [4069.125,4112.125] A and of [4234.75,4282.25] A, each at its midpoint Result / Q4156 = 0.10 mag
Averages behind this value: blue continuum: 14.3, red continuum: 16.5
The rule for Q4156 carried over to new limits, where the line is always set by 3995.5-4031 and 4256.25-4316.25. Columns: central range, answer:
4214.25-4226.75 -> -0.031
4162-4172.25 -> 0.099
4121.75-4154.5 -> 0.074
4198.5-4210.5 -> -0.035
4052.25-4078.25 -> 0.043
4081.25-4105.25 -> 0.062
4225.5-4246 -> -0.083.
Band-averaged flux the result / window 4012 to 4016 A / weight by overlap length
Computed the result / 15.4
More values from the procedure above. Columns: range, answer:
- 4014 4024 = 16.3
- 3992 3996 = 14.7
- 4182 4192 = 15.1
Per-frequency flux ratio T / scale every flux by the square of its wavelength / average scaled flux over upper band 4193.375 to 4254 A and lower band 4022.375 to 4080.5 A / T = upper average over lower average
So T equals 1.17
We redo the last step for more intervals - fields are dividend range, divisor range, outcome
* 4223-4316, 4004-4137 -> 1.16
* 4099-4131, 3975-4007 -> 1.16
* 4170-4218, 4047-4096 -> 1.07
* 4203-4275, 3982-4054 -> 1.23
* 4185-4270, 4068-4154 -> 1.18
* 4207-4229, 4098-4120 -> 1.14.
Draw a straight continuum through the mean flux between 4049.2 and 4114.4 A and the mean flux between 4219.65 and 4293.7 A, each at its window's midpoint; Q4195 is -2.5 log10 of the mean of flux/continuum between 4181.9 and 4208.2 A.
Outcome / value 0.05 mag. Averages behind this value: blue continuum 14.5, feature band 14.9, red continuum 16.1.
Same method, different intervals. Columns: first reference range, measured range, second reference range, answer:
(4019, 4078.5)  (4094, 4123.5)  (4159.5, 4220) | 0.03 mag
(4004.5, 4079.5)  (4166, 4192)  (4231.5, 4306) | 0.10 mag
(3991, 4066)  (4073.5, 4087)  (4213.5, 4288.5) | 0.05 mag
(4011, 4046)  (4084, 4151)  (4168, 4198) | 0.02 mag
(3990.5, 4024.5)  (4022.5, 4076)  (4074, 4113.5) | -0.01 mag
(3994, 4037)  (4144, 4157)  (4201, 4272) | 0.16 mag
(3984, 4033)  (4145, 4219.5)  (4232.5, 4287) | 0.10 mag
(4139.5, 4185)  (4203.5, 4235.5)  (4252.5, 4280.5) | -0.04 mag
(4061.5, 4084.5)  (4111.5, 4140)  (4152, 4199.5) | -0.04 mag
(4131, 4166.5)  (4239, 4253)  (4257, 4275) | -0.06 mag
